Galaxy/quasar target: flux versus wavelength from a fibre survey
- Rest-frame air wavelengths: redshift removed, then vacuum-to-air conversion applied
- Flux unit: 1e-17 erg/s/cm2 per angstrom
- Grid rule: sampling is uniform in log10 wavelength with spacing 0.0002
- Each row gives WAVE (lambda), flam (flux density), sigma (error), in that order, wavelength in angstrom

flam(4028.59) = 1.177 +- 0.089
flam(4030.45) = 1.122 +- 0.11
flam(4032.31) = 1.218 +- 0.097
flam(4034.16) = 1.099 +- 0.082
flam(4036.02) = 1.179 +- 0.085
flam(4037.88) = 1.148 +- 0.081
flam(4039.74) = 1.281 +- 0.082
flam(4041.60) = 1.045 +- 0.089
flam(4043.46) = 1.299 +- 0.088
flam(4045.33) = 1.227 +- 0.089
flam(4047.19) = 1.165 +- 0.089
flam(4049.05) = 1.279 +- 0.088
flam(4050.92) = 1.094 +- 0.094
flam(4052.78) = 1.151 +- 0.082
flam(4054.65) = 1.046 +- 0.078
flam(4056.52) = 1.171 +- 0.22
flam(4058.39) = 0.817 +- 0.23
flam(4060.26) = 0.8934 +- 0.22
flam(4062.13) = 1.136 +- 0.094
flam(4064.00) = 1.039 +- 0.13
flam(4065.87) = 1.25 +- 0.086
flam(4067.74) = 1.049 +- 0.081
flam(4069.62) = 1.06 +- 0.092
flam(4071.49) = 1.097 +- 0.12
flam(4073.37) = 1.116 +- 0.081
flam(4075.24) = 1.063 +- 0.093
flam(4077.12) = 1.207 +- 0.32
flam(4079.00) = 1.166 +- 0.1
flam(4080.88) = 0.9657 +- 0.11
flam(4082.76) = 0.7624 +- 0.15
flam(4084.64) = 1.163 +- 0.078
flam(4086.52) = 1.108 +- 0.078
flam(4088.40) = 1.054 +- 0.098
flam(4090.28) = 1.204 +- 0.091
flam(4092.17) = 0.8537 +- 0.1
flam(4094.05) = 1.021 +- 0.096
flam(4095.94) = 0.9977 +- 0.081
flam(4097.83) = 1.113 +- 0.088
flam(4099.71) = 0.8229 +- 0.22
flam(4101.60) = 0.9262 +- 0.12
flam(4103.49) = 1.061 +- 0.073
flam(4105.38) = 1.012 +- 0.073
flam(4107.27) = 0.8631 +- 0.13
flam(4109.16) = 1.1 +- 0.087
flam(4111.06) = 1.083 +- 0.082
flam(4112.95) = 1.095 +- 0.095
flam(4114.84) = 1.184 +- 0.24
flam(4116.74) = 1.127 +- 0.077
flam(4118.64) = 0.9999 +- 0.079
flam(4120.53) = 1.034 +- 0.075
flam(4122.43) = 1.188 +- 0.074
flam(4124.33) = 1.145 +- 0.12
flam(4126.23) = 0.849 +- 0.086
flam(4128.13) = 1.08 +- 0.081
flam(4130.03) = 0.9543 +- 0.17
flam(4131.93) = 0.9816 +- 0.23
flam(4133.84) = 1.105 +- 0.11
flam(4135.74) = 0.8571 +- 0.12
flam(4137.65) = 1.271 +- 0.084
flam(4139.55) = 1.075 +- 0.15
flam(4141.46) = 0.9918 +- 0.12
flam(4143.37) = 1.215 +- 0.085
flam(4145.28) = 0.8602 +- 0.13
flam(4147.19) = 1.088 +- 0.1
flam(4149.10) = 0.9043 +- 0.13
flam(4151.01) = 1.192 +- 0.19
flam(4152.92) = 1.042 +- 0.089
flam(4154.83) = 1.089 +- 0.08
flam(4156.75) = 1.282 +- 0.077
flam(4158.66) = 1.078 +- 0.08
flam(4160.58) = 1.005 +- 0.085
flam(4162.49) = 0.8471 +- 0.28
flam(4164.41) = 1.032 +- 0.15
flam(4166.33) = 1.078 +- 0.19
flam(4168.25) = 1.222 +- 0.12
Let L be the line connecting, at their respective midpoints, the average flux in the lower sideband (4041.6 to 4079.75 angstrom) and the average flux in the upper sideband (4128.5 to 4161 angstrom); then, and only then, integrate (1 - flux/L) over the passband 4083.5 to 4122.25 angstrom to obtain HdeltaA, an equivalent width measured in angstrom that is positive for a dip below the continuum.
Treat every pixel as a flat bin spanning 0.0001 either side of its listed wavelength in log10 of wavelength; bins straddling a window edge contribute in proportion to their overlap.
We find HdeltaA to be 1.6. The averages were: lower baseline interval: 1.11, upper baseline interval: 1.06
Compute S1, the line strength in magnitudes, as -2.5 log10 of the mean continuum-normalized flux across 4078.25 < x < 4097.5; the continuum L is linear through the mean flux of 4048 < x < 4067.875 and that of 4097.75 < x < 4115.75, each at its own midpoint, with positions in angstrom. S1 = 0.02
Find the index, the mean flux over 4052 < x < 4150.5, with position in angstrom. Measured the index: 1.05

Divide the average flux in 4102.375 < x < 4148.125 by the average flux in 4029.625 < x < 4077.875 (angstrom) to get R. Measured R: 0.9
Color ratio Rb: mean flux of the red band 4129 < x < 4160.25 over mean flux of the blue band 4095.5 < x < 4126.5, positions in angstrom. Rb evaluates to 1.0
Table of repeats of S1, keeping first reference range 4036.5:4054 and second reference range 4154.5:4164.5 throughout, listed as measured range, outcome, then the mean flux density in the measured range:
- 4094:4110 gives 0.14 mag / 0.988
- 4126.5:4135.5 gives 0.09 mag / 1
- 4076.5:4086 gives 0.09 mag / 1.05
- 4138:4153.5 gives 0.02 mag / 1.06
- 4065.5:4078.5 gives 0.04 mag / 1.12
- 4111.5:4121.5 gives 0.02 mag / 1.09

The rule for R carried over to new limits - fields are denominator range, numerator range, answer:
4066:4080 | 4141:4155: 0.94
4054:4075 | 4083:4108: 0.95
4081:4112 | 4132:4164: 1.05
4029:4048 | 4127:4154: 0.89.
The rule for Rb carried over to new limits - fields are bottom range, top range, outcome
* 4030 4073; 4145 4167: 0.93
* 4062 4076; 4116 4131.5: 0.95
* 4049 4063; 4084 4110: 0.96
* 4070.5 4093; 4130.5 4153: 0.98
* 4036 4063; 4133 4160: 0.95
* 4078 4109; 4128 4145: 1.04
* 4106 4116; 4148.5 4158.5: 1.04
